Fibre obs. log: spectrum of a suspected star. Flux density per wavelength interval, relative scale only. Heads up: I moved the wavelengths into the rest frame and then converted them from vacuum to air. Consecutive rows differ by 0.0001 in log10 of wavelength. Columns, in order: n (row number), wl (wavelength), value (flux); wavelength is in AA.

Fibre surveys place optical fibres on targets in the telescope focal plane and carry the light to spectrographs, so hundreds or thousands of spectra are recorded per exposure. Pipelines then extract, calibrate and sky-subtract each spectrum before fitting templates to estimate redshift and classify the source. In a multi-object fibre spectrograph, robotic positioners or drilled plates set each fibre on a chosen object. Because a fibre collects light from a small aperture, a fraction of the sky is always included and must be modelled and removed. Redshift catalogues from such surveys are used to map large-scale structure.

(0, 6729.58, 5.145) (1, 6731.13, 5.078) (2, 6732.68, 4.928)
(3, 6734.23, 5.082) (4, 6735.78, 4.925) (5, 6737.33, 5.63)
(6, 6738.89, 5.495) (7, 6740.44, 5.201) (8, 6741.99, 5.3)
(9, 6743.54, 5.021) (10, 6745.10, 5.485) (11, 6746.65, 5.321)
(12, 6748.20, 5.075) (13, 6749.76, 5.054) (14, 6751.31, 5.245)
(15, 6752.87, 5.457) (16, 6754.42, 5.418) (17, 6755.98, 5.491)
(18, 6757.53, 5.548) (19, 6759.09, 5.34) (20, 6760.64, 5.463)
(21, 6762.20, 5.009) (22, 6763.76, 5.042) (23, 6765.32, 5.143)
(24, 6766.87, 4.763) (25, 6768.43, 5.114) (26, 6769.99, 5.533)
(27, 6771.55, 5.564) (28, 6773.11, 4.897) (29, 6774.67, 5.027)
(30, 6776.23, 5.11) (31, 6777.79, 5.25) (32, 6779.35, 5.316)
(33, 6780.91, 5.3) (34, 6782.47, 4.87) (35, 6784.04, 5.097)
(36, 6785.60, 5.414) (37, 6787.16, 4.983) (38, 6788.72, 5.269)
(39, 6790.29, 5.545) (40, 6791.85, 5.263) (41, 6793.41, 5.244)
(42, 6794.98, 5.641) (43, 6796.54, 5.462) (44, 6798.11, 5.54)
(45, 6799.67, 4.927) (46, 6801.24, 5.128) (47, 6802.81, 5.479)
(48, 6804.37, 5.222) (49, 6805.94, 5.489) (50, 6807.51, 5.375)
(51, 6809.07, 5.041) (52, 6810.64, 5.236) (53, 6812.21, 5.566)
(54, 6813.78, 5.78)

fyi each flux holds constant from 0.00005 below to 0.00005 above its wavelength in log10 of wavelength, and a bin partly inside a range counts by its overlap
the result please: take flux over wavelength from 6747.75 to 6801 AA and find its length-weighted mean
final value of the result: 5.25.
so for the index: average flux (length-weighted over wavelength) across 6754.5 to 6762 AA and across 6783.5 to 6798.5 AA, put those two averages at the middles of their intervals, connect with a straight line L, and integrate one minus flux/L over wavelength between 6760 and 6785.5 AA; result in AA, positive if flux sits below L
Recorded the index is 1.1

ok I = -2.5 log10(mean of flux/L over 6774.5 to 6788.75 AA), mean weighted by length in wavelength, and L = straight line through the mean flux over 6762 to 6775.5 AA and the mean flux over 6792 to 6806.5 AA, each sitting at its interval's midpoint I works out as 0.011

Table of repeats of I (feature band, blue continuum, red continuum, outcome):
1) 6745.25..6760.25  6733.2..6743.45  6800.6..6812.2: -0.02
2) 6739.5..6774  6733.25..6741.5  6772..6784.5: -0.01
